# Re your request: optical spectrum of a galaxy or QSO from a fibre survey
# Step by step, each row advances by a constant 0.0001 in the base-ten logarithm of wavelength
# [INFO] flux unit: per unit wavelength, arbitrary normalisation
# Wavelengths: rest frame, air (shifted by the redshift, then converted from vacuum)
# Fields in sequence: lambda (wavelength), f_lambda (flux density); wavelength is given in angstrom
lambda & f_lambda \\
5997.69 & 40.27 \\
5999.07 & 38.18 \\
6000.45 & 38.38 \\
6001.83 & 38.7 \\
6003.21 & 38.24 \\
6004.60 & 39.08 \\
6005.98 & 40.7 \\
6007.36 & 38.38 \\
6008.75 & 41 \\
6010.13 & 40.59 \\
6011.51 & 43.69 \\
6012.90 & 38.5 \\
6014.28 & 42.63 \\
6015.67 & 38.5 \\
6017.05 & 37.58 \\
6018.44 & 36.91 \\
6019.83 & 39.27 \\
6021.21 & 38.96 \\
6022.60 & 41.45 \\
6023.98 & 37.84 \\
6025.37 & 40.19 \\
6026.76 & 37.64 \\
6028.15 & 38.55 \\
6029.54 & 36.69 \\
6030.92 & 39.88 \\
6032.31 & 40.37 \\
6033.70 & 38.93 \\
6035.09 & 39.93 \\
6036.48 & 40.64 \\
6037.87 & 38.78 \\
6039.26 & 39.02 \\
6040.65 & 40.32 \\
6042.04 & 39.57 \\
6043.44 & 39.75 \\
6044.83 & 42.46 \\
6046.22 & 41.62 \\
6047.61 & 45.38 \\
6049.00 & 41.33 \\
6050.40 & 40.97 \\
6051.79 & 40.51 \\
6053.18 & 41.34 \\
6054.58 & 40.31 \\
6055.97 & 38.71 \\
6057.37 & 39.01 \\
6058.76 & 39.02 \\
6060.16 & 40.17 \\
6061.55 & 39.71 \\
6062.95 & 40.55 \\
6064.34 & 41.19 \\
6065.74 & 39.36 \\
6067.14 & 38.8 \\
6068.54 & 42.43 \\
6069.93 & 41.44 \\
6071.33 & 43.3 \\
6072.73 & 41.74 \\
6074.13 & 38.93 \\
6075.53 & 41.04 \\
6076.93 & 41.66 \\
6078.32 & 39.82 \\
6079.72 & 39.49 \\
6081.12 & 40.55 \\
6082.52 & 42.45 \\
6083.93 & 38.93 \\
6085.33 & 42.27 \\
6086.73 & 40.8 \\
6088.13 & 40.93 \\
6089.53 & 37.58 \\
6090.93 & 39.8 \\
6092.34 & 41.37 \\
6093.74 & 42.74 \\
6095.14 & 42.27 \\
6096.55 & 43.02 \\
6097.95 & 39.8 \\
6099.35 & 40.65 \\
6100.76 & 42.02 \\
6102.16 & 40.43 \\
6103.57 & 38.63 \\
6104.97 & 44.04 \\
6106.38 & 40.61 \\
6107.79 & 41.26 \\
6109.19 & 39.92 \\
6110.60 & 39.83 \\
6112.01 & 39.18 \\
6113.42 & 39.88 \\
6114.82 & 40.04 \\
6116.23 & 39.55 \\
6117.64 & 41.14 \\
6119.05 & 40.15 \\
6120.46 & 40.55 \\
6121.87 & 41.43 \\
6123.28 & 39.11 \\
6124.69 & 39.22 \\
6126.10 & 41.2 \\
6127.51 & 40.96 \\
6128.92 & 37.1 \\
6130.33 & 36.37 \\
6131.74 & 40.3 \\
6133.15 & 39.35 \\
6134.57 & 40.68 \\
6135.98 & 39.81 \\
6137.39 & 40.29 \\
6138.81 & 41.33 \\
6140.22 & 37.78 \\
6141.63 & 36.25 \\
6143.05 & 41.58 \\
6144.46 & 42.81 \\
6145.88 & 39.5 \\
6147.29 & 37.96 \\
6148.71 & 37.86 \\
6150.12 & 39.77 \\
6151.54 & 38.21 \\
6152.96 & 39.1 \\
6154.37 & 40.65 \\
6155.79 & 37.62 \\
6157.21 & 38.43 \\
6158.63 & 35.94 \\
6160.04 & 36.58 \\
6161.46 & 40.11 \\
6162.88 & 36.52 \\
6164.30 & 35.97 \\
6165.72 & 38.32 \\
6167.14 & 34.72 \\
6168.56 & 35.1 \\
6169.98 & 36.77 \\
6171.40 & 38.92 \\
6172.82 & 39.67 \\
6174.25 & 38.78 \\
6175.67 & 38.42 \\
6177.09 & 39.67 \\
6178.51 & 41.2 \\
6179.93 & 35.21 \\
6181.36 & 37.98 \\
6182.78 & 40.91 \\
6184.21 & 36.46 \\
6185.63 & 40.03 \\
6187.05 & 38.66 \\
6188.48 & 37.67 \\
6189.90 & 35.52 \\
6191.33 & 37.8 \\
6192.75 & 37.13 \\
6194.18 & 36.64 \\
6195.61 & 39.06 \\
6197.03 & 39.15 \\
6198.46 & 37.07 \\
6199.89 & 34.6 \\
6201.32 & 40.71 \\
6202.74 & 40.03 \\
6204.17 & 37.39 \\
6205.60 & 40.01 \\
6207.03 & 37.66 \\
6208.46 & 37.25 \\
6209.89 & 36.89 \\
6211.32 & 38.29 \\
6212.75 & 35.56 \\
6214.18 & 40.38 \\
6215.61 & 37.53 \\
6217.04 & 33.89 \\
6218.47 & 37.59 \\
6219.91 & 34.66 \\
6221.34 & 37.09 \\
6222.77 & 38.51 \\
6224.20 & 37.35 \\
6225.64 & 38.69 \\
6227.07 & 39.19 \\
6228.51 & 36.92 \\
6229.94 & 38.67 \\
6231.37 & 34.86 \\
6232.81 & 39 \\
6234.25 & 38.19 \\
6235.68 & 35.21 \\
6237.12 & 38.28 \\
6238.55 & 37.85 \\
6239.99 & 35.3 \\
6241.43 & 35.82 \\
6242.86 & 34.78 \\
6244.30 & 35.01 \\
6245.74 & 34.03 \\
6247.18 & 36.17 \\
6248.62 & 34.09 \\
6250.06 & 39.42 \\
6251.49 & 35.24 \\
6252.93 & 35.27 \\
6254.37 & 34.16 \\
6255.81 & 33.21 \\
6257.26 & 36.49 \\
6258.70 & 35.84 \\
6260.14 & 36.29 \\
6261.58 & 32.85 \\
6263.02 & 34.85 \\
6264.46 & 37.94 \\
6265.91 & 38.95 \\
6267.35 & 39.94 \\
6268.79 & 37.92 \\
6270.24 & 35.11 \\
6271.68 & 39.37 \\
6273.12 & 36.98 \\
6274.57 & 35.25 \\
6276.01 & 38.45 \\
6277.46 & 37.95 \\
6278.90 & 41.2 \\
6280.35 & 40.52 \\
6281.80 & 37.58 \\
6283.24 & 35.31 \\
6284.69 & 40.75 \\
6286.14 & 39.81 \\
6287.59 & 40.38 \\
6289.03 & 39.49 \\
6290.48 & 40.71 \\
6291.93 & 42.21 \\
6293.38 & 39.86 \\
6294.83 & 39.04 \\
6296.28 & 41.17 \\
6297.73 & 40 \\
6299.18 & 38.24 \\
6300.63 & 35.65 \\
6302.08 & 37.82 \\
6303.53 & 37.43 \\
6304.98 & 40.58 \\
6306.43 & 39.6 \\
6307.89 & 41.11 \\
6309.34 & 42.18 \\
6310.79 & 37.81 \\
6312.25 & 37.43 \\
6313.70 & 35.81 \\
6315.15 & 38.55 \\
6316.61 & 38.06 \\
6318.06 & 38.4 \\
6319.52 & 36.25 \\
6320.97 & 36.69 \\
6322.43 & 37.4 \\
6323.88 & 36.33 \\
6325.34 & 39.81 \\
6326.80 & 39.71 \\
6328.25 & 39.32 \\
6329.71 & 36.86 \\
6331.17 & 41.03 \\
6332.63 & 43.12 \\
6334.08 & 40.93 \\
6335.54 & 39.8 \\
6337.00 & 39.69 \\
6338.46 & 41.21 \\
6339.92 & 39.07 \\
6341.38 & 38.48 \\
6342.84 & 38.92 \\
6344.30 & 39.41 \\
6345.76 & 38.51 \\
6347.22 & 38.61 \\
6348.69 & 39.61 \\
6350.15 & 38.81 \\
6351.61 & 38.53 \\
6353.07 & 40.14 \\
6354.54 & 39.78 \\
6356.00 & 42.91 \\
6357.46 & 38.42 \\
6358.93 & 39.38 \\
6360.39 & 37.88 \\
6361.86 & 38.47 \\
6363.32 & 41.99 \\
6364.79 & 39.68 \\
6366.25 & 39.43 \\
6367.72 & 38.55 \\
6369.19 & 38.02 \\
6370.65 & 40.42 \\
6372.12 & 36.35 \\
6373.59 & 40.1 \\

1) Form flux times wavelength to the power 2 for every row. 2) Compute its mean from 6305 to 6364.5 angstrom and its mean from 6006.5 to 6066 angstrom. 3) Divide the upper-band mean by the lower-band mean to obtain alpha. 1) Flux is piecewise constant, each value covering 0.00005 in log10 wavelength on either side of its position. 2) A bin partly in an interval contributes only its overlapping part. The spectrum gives 1.1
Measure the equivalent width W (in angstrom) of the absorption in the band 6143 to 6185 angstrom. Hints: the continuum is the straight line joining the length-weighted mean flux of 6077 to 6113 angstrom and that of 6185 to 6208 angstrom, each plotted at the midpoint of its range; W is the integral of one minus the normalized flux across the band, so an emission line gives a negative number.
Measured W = 0.66 angstrom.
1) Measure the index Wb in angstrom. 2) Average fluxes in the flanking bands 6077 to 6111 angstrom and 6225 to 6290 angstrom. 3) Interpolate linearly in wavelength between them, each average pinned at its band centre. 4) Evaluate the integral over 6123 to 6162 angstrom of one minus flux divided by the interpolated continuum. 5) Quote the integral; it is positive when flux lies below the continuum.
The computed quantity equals 0.6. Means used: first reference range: 40.8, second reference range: 37.1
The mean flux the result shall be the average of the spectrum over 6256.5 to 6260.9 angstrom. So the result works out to 36.1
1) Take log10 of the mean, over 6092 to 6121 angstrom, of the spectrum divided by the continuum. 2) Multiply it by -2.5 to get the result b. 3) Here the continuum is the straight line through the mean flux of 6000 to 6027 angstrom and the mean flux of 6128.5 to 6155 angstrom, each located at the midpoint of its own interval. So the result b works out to -0.04 mag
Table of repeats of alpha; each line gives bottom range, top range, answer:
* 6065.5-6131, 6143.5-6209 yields 0.97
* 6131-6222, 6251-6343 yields 1.04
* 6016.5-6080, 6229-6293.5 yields 1.00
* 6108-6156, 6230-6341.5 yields 1.01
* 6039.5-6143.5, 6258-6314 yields 1.01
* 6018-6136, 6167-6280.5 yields 0.97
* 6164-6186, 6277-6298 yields 1.08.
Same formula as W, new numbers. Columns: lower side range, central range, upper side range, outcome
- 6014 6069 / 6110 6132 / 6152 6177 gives -0.7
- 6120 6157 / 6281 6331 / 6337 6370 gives 0.8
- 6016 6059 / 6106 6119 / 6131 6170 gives -0.4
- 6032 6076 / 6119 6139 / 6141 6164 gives -0.4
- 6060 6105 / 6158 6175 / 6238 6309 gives 0.9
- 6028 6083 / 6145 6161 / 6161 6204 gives 0.0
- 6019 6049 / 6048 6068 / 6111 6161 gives -0.2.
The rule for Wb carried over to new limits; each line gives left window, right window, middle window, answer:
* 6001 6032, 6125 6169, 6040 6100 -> -2.6 angstrom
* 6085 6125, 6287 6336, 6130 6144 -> 0.3 angstrom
